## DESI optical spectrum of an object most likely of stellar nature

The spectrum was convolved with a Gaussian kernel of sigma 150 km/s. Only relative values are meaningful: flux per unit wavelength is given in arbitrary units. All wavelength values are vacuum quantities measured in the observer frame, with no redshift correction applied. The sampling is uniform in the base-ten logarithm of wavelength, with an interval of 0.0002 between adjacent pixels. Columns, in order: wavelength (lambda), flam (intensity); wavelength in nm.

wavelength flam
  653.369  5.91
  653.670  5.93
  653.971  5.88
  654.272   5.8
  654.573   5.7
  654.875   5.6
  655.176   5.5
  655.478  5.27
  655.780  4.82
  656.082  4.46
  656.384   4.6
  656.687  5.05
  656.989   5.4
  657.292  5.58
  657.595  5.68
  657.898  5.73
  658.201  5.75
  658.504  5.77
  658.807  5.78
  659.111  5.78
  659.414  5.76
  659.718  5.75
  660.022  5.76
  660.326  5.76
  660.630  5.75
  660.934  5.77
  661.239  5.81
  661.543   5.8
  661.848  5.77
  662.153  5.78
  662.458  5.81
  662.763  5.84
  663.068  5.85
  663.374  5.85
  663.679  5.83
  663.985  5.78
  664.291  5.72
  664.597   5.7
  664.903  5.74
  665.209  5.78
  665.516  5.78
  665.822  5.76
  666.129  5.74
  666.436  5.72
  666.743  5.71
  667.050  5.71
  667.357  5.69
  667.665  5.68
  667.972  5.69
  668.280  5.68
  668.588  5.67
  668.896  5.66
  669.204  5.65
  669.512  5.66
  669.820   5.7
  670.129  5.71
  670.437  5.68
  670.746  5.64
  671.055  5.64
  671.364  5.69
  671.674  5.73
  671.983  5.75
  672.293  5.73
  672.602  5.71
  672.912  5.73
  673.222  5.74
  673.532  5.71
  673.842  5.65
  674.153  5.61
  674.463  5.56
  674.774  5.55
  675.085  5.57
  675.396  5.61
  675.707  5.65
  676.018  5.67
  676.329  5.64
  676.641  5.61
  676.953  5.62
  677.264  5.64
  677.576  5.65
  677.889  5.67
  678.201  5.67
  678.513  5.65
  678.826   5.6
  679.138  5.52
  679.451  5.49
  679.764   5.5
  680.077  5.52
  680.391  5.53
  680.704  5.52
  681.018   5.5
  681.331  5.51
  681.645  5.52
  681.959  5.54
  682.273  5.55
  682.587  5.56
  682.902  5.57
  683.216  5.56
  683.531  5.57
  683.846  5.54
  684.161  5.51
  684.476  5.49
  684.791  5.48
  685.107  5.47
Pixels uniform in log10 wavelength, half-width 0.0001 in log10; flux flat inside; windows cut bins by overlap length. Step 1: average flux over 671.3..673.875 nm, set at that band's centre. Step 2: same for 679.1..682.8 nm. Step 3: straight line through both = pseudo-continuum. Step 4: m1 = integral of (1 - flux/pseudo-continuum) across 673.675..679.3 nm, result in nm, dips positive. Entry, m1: 0.008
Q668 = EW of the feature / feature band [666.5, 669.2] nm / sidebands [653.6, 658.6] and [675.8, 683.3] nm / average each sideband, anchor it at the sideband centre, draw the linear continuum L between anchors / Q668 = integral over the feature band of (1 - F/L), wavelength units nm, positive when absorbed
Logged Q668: -0.09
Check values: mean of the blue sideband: 5.43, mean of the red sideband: 5.58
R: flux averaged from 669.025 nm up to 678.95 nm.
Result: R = 5.66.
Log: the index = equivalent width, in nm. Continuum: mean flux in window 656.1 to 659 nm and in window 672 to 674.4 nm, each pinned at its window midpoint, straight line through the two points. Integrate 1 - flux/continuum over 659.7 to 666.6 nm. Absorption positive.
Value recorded -0.31 nm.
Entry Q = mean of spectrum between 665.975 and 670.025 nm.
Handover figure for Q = 5.69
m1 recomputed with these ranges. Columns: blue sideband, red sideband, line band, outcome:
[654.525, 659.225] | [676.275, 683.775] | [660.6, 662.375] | -0.12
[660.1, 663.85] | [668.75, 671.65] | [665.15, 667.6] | 0.00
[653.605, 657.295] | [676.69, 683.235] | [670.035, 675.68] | -0.17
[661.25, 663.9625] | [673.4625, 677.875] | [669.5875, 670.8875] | 0.00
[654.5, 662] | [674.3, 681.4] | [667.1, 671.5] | -0.09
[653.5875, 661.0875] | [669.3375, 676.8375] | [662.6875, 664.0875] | -0.06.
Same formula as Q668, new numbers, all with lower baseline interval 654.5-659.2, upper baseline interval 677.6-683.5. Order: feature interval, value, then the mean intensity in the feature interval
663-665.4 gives -0.15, 5.78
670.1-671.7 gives -0.05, 5.67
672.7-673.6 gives -0.04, 5.73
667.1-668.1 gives -0.04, 5.69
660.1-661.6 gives -0.10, 5.78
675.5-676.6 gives -0.02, 5.65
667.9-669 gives -0.04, 5.67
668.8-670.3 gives -0.05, 5.68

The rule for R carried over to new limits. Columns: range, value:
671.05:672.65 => 5.71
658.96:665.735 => 5.78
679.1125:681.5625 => 5.51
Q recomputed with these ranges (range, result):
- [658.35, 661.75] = 5.77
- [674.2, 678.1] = 5.62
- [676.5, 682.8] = 5.57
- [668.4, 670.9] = 5.67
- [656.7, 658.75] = 5.62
